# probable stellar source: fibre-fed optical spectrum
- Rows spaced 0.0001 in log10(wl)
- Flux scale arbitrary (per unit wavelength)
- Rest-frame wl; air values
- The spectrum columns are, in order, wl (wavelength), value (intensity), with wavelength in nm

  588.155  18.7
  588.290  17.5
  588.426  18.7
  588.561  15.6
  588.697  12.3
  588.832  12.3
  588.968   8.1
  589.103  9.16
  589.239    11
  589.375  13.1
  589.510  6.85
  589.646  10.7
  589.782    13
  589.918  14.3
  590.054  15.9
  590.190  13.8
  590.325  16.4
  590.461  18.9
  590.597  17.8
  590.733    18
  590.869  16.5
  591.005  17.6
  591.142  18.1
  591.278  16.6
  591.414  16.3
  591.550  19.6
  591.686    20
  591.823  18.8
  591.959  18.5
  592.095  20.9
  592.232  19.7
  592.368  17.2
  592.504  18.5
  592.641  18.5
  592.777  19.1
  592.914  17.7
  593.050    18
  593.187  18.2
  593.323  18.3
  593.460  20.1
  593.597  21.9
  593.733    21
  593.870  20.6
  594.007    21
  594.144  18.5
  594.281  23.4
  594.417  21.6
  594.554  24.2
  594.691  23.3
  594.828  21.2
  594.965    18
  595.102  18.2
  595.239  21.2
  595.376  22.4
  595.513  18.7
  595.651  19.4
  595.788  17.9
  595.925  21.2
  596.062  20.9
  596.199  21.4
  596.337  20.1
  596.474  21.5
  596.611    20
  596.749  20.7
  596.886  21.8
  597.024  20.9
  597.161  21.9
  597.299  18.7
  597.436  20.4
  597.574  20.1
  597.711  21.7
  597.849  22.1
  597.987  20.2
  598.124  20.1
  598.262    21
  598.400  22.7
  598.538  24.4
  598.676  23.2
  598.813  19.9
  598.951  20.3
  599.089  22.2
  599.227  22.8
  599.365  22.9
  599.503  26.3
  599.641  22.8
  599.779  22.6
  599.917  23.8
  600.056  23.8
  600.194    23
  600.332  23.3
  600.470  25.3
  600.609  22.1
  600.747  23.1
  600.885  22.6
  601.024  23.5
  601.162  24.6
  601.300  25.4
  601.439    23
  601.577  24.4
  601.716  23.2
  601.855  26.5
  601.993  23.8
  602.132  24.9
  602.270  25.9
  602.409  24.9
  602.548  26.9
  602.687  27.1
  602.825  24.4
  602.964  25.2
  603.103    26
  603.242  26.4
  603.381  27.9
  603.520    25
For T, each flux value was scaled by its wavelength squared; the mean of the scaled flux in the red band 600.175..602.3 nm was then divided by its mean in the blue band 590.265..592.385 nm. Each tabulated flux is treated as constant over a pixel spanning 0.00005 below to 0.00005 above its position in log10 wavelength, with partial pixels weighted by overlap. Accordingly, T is 1.4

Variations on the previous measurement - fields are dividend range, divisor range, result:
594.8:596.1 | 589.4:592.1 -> 1.24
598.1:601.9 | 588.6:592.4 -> 1.55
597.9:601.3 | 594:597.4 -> 1.12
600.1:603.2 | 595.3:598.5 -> 1.20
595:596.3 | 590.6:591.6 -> 1.17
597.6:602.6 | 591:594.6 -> 1.23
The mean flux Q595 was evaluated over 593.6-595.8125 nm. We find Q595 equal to 20.8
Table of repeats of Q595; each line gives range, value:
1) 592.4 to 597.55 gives 20.3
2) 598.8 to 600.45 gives 23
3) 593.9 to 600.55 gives 21.5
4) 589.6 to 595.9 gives 18.7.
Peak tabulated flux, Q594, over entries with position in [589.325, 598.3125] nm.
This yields 24.2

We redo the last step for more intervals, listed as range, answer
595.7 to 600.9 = 26.3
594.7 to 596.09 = 22.4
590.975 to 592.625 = 20.9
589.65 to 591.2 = 18.9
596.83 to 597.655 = 21.9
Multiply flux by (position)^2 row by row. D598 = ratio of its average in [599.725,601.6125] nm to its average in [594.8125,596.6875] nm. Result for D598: 1.19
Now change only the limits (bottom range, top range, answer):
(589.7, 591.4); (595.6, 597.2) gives 1.29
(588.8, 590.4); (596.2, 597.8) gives 1.76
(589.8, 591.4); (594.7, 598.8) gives 1.28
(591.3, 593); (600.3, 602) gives 1.32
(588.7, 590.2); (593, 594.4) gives 1.76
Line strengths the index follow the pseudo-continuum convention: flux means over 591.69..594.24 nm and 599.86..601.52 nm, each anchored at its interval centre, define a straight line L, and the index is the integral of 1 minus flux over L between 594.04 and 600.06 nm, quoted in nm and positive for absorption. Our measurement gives 0.065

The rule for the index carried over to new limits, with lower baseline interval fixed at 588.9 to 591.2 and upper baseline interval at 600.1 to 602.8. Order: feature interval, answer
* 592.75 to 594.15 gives -0.20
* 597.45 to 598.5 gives 0.00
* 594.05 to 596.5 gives -0.26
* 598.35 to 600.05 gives -0.04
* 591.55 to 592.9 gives -0.25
